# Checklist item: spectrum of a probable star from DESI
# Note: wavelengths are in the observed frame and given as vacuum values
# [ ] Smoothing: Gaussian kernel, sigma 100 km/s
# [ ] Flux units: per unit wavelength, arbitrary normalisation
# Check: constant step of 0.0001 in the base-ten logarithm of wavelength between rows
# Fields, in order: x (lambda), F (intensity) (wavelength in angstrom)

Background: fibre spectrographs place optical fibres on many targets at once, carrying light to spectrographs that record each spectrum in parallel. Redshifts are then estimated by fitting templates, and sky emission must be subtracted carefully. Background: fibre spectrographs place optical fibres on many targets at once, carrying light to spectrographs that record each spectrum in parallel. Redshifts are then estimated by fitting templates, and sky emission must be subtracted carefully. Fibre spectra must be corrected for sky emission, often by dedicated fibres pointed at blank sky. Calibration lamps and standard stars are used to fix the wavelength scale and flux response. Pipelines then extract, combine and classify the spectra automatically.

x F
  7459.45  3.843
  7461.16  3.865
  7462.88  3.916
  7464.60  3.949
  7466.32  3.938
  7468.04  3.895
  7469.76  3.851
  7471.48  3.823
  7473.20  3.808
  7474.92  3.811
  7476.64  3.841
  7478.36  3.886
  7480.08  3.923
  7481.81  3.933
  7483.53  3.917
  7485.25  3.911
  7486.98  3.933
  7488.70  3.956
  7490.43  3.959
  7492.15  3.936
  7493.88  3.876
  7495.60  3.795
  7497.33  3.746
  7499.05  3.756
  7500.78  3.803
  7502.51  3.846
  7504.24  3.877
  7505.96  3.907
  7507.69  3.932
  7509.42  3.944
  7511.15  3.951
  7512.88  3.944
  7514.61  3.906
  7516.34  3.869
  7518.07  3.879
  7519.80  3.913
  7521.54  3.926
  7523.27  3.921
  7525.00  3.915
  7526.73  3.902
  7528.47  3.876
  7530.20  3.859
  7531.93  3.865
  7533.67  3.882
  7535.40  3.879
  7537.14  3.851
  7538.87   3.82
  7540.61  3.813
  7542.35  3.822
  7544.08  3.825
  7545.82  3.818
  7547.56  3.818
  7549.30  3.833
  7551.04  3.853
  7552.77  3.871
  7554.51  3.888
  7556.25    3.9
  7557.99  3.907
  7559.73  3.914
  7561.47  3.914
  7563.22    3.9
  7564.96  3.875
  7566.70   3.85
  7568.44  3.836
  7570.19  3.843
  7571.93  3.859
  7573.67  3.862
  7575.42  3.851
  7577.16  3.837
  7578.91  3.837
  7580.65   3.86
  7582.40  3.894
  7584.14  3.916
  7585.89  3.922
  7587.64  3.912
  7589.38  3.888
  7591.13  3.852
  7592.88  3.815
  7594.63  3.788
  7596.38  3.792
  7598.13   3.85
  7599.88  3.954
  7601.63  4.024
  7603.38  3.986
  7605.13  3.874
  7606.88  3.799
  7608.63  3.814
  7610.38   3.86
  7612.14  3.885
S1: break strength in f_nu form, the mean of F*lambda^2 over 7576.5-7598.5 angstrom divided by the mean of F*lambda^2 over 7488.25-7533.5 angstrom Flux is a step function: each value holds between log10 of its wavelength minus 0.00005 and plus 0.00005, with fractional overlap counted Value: 1.01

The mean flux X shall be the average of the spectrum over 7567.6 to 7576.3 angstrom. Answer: 3.85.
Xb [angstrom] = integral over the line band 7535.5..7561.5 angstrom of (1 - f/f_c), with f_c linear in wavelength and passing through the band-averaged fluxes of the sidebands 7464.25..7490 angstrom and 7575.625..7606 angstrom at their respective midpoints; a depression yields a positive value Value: 0.2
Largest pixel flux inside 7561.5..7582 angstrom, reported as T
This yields 3.9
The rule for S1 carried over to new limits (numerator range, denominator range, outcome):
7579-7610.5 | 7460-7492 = 1.03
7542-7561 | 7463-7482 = 1.02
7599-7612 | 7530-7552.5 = 1.03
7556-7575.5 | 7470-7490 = 1.02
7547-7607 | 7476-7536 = 1.01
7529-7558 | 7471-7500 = 1.01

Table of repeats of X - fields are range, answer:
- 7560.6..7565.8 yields 3.89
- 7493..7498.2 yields 3.81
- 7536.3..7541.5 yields 3.83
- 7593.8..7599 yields 3.81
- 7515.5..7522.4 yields 3.89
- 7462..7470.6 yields 3.91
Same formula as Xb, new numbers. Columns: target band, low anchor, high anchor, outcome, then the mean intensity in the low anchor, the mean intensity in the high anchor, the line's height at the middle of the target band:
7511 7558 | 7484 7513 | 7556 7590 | 0.1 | 3.89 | 3.88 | 3.88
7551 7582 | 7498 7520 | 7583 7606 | 0.1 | 3.89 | 3.89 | 3.89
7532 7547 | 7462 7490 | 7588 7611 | 0.2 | 3.89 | 3.87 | 3.88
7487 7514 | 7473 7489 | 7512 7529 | 0.1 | 3.89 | 3.9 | 3.9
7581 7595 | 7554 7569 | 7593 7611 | 0.0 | 3.89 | 3.87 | 3.88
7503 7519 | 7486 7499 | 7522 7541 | -0.1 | 3.88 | 3.87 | 3.88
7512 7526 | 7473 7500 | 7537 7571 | -0.2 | 3.88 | 3.86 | 3.87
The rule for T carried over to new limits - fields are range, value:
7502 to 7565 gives 3.951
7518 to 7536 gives 3.926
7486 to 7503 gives 3.959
